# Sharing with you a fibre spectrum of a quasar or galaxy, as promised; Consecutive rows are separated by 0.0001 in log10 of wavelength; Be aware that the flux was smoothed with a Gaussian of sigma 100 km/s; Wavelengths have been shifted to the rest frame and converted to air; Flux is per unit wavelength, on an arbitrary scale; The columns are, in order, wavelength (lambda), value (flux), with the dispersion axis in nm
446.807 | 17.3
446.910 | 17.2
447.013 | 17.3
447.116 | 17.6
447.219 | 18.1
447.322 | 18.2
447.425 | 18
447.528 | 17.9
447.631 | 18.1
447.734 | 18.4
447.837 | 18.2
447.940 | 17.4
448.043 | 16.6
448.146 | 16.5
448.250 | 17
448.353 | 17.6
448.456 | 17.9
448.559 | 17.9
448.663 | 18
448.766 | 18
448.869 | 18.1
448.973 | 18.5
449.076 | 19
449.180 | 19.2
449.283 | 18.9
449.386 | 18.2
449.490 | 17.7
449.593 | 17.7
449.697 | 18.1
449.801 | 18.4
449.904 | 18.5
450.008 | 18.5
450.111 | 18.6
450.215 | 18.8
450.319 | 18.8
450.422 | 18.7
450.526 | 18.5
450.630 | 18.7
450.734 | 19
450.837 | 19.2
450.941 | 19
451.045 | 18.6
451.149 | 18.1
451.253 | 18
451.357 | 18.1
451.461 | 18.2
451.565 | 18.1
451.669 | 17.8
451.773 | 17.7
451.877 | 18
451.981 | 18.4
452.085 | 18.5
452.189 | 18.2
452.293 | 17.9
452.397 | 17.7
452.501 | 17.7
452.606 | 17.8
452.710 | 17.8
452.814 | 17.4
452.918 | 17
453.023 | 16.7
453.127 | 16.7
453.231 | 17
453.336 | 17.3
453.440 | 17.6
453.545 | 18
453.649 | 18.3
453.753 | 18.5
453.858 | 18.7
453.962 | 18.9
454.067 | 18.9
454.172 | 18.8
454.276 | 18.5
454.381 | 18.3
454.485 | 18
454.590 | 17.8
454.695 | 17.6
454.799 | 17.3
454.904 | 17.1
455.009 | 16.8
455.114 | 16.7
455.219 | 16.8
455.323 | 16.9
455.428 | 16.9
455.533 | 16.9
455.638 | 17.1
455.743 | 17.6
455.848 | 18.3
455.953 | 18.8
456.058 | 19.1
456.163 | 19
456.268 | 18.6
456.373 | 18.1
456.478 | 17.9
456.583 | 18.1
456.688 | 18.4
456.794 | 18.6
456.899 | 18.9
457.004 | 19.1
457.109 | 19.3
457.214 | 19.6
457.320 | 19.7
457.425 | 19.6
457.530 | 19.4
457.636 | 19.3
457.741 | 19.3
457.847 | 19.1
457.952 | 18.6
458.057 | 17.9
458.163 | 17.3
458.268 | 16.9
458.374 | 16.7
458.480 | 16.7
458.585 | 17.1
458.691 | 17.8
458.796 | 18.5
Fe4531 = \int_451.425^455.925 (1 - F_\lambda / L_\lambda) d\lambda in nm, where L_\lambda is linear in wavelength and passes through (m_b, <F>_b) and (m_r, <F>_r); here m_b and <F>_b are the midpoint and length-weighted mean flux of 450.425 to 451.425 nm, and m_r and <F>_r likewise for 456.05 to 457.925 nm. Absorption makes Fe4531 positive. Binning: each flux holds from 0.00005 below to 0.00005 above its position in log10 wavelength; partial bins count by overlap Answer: 0.242 nm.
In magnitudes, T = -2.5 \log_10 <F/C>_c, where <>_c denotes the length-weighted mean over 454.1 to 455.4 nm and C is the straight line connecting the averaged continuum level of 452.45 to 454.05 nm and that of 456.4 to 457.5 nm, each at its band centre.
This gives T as 0.04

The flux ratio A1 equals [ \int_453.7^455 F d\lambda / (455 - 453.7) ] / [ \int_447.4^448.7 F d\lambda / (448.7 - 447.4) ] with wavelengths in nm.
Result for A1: 1.0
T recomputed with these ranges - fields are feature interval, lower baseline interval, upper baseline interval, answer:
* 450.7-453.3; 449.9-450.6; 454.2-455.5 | 0.01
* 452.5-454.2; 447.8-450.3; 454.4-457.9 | 0.02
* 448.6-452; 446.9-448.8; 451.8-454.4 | -0.04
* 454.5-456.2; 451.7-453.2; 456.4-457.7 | 0.06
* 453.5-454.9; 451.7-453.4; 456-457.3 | -0.01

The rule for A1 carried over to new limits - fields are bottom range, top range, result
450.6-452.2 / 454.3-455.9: 0.95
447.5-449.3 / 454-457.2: 1.00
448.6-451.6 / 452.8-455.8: 0.95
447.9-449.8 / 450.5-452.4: 1.02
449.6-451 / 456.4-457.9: 1.02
